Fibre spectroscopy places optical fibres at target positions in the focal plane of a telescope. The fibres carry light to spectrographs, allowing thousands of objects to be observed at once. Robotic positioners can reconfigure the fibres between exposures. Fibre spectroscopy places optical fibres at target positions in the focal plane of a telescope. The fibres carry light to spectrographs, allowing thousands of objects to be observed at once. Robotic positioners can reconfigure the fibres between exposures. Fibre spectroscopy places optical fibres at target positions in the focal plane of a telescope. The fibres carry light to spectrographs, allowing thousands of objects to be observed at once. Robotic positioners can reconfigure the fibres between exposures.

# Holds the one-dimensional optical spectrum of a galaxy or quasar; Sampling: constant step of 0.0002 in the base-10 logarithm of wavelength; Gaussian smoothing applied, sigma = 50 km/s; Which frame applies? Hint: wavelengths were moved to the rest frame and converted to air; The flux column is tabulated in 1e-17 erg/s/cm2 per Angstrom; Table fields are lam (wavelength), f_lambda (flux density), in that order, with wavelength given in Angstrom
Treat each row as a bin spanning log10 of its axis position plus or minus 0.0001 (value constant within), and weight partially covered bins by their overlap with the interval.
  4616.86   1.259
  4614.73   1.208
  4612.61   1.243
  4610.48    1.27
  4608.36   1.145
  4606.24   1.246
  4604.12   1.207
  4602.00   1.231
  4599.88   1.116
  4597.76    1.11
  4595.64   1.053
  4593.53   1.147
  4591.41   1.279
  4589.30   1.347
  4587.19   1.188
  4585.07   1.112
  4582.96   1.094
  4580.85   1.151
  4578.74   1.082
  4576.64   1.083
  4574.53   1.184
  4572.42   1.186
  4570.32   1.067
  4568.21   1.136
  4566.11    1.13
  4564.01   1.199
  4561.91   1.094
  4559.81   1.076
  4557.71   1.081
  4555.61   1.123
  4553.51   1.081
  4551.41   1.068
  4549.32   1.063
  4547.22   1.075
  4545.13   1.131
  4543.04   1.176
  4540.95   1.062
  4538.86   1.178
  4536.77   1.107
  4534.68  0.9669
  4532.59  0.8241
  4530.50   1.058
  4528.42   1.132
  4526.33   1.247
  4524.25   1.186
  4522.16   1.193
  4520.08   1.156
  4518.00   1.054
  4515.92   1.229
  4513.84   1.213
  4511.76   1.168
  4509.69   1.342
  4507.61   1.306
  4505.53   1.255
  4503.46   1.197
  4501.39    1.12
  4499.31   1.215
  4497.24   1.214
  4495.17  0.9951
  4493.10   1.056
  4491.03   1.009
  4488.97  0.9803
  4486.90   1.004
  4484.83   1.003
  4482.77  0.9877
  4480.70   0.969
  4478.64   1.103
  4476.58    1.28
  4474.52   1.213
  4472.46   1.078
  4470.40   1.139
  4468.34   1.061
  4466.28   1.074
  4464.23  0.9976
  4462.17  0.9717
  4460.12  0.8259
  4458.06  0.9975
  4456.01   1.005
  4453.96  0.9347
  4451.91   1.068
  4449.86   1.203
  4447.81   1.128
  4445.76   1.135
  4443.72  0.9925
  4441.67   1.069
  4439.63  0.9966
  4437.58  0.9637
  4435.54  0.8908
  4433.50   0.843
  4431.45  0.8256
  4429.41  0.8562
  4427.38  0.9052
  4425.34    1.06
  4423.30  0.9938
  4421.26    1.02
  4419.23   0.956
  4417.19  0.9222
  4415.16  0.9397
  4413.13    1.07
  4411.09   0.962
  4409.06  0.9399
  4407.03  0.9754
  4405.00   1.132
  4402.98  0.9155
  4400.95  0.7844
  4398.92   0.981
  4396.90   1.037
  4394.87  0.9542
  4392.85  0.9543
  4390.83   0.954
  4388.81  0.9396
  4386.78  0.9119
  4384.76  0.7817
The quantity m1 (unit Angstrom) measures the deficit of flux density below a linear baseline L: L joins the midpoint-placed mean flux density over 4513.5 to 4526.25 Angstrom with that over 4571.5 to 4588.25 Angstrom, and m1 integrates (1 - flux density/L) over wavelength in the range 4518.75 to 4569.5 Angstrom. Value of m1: 2.33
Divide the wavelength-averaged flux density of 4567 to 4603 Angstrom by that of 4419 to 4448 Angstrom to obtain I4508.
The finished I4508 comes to 1.18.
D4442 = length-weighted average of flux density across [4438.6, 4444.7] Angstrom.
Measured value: 1.02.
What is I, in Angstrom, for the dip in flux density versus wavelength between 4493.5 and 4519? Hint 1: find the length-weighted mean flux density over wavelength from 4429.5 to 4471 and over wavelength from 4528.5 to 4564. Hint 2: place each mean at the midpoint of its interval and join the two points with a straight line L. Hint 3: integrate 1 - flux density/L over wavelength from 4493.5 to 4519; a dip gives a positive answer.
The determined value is -3.5 Angstrom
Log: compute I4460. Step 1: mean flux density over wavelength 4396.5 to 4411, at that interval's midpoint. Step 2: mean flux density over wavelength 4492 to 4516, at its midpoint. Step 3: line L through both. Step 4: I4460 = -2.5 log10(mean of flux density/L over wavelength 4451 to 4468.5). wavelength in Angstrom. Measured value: 0.11 mag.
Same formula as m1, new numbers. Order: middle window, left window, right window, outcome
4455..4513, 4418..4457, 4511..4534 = -1.32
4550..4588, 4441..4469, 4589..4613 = 1.33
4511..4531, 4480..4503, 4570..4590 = -1.48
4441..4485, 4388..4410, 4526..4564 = -1.79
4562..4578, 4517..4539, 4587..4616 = 0.26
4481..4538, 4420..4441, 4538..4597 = -3.74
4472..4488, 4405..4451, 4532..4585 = -0.74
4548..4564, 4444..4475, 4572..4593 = 0.74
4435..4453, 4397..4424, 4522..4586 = -0.91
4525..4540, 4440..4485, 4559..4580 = 0.35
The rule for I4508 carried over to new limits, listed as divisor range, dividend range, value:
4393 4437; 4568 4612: 1.22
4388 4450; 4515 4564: 1.13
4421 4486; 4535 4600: 1.11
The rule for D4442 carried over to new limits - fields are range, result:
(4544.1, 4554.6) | 1.08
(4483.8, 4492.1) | 0.999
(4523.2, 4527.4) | 1.21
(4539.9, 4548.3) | 1.11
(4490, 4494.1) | 1.03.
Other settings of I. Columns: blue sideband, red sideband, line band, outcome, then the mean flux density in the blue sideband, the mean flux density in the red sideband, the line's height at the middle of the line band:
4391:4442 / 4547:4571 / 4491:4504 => -1.0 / 0.956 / 1.1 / 1.04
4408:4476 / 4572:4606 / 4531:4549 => 0.7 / 1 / 1.16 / 1.11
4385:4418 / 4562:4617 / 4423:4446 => 0.9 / 0.957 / 1.17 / 0.994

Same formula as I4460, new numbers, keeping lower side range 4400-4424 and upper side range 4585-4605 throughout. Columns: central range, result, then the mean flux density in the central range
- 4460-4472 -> 0.00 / 1.03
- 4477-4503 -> 0.00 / 1.06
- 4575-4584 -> 0.05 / 1.11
